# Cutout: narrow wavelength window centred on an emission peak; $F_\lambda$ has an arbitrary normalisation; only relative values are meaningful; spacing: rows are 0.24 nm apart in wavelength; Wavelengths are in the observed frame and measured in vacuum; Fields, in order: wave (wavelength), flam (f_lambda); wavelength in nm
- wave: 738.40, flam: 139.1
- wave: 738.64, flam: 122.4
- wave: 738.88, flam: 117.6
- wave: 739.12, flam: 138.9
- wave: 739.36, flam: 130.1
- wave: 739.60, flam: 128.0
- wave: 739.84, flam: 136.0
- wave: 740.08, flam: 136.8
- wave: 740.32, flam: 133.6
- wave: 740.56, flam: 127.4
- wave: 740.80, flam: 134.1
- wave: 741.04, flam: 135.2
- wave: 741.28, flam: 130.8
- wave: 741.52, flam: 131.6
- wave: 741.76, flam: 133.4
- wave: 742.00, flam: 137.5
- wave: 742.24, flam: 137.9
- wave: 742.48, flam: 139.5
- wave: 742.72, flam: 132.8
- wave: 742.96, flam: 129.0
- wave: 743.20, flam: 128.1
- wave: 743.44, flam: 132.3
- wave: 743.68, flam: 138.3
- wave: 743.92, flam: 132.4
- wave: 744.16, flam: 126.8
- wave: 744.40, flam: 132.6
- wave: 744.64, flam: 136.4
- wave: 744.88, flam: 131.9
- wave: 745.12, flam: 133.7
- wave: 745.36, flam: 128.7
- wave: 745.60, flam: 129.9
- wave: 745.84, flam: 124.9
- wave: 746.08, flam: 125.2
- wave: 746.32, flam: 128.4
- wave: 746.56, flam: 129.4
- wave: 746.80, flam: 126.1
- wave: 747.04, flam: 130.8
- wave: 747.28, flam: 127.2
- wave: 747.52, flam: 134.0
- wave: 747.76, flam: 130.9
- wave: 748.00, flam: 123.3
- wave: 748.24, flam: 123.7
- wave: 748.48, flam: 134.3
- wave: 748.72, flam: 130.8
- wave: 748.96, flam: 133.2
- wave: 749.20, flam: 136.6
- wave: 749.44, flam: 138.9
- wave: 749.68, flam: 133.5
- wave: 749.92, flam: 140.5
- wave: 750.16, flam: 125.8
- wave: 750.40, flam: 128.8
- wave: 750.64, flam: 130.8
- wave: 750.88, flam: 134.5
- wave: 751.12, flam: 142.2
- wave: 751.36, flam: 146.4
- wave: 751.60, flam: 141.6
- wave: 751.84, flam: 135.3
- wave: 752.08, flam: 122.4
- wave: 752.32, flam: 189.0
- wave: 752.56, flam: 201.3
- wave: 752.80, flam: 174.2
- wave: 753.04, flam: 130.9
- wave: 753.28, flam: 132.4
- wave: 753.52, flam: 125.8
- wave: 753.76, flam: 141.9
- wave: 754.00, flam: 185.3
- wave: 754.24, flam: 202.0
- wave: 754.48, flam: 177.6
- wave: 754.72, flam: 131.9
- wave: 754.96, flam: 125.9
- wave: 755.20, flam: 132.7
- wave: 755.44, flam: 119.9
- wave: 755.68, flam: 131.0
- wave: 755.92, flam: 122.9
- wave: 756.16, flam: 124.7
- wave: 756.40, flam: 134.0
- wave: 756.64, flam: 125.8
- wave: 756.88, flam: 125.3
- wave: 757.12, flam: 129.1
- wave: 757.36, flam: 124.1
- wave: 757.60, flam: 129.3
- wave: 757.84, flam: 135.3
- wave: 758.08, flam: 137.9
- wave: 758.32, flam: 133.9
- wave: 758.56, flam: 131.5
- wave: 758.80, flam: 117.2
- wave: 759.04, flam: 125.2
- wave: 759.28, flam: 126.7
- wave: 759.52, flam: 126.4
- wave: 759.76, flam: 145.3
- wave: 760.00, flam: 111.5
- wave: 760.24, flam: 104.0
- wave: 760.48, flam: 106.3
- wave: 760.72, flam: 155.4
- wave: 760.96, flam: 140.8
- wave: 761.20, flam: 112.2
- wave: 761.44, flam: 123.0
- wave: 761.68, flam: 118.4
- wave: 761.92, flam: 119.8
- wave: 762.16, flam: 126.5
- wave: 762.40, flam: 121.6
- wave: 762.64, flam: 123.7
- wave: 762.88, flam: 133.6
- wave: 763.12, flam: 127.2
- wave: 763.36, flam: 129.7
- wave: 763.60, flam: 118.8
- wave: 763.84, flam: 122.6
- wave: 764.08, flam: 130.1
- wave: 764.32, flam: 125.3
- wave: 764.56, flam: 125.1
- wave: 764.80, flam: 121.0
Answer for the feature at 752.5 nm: [S II] 6716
